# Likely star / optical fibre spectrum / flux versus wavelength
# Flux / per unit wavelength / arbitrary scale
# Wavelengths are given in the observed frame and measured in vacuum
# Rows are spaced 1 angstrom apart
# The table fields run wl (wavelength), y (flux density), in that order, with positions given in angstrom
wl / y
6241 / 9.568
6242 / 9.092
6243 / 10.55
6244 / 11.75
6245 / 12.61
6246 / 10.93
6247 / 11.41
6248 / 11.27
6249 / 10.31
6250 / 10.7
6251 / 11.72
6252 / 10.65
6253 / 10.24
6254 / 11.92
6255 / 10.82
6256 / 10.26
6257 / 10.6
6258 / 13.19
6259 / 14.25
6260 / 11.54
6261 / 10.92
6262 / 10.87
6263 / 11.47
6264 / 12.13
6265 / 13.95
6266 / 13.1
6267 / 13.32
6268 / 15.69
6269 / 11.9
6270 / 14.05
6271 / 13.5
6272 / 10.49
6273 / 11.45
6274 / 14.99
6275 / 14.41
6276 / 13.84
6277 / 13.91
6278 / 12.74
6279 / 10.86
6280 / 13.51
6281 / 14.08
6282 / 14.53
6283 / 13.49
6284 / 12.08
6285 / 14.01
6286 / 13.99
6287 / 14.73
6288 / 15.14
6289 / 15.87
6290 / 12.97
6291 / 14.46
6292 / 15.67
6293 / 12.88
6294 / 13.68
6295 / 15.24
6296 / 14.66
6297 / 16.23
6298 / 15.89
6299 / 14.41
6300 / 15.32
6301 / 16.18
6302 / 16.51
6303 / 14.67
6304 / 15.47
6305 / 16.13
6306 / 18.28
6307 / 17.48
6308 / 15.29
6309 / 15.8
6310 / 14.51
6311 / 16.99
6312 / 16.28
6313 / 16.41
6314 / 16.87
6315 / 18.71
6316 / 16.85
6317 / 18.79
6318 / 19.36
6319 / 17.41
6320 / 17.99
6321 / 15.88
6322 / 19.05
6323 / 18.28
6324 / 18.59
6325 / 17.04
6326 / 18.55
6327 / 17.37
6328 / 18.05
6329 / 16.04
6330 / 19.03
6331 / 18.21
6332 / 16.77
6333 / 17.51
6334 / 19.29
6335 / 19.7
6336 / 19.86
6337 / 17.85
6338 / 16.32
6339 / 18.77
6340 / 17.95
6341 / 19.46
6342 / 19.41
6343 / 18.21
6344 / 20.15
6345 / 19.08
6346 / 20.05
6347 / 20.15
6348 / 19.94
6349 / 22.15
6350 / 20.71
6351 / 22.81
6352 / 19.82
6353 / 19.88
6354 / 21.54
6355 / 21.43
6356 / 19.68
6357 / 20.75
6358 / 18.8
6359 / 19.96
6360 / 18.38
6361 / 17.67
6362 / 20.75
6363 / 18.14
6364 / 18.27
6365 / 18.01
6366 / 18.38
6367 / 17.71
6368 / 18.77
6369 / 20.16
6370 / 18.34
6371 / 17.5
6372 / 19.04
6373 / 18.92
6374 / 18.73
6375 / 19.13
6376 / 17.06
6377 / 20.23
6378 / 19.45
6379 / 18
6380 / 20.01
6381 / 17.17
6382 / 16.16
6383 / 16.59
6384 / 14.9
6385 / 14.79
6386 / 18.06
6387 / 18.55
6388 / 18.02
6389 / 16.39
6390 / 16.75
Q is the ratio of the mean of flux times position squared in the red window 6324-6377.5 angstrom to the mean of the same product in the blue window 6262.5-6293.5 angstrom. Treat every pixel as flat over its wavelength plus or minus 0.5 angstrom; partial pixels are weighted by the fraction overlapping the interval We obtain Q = 1.44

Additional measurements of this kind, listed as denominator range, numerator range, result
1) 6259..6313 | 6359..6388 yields 1.32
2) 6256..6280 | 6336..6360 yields 1.59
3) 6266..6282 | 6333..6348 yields 1.46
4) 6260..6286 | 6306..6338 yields 1.37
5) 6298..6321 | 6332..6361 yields 1.19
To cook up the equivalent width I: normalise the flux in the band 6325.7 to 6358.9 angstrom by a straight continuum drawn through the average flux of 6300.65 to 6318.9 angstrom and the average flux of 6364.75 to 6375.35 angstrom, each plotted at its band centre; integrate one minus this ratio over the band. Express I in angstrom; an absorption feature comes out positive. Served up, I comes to -2.8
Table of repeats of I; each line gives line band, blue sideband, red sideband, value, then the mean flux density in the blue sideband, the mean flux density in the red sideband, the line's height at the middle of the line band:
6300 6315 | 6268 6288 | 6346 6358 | 0.04 angstrom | 13.4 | 20.7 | 16.3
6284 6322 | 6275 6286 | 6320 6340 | -0.88 angstrom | 13.4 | 18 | 15.5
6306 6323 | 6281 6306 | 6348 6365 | -0.65 angstrom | 14.8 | 20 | 16.5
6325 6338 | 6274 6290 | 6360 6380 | -1.19 angstrom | 13.8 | 18.7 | 16.6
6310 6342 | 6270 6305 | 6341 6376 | -1.58 angstrom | 14.2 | 19.4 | 17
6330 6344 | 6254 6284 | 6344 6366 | -0.09 angstrom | 12.7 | 19.9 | 18.4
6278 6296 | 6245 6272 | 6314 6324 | 1.05 angstrom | 11.9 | 18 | 14.8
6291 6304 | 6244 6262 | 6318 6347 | 0.14 angstrom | 11.4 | 18.3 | 15.3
